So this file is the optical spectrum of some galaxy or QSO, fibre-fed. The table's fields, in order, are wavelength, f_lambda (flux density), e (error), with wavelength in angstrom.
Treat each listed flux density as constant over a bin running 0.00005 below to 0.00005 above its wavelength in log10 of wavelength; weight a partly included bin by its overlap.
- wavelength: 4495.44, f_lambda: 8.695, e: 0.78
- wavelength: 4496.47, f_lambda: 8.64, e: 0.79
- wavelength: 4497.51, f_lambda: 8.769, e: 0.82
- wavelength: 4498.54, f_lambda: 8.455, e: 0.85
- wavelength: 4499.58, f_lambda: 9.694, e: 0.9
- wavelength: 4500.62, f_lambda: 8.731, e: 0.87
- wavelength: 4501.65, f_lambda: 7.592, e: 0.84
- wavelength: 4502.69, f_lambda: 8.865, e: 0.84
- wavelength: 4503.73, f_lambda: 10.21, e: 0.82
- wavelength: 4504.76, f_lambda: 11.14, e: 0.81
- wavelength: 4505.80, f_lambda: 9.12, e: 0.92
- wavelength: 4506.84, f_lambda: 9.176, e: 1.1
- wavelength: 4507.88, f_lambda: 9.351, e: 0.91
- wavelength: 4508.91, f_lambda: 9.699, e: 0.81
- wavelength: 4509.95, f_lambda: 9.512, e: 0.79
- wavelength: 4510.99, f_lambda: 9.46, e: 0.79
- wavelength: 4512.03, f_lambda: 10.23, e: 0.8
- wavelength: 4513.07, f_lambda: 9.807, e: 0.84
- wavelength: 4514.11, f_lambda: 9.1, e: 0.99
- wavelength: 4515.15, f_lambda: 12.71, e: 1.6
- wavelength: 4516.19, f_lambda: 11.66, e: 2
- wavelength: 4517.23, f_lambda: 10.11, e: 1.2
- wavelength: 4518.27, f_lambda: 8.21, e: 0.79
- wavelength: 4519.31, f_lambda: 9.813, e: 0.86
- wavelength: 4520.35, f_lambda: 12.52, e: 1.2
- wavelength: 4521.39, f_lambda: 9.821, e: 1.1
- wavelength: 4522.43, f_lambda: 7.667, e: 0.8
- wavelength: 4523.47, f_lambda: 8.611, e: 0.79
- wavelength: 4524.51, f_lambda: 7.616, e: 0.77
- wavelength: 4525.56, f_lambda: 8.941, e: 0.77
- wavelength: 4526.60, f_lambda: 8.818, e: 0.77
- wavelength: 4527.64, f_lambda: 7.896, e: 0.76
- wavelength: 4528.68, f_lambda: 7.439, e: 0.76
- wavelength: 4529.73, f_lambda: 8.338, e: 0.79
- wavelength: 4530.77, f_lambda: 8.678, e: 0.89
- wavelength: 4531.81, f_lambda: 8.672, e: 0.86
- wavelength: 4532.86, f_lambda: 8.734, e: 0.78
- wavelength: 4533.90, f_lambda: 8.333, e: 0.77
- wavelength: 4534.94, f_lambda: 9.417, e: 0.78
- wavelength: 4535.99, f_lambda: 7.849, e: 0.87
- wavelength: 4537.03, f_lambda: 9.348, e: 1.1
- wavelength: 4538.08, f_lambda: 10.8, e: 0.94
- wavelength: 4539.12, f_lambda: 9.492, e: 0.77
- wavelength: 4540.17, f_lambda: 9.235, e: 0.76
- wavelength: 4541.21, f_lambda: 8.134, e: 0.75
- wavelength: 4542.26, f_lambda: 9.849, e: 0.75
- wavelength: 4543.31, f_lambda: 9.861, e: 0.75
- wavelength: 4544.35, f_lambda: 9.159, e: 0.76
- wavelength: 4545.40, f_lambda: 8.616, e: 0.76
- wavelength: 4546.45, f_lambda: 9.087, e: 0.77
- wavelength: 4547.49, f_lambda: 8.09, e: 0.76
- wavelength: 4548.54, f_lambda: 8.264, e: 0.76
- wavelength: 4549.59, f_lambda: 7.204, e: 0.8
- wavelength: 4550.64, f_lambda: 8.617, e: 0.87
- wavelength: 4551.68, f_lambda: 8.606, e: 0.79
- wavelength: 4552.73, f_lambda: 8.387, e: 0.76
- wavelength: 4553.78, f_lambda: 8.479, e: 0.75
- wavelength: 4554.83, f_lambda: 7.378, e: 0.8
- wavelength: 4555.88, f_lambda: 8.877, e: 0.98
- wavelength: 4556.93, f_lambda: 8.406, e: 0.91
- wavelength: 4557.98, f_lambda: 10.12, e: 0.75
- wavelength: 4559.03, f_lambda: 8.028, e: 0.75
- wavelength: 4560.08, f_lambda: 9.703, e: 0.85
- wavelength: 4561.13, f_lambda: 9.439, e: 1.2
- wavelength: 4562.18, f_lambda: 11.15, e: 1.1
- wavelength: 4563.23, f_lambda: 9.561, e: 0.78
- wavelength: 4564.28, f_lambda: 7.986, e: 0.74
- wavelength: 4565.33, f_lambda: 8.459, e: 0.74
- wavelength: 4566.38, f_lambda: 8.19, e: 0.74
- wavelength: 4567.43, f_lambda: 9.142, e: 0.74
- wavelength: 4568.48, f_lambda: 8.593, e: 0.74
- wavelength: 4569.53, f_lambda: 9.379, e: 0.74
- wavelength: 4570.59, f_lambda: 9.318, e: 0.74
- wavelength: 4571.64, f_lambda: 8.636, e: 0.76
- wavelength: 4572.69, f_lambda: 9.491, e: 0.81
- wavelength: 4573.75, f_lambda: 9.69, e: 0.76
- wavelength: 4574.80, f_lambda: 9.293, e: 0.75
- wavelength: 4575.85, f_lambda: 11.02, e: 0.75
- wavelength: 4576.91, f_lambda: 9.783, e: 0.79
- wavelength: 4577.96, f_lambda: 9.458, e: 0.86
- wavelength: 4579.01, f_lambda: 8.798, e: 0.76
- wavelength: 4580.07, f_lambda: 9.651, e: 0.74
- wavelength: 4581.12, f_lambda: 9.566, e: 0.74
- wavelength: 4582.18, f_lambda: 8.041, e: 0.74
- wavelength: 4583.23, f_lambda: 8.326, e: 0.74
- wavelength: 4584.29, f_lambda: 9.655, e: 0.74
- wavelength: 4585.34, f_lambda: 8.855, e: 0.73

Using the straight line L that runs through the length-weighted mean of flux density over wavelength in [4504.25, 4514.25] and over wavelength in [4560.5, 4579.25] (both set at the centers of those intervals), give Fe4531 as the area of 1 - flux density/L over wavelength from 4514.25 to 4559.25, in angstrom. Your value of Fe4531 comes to 2.5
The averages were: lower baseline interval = 9.67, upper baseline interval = 9.31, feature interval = 8.98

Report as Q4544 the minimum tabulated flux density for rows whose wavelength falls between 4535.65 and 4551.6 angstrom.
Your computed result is 7.204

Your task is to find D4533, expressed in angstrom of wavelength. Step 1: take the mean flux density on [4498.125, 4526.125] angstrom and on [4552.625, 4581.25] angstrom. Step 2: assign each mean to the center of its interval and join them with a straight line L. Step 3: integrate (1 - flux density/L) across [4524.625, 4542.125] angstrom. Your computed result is 1.2 angstrom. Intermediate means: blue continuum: 9.55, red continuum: 9.15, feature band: 8.75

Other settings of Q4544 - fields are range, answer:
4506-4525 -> 7.616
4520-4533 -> 7.439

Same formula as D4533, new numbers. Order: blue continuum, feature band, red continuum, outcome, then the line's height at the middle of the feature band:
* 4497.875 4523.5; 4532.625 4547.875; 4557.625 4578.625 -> 0.7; 9.49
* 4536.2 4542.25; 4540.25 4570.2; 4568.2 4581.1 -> 1.8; 9.4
